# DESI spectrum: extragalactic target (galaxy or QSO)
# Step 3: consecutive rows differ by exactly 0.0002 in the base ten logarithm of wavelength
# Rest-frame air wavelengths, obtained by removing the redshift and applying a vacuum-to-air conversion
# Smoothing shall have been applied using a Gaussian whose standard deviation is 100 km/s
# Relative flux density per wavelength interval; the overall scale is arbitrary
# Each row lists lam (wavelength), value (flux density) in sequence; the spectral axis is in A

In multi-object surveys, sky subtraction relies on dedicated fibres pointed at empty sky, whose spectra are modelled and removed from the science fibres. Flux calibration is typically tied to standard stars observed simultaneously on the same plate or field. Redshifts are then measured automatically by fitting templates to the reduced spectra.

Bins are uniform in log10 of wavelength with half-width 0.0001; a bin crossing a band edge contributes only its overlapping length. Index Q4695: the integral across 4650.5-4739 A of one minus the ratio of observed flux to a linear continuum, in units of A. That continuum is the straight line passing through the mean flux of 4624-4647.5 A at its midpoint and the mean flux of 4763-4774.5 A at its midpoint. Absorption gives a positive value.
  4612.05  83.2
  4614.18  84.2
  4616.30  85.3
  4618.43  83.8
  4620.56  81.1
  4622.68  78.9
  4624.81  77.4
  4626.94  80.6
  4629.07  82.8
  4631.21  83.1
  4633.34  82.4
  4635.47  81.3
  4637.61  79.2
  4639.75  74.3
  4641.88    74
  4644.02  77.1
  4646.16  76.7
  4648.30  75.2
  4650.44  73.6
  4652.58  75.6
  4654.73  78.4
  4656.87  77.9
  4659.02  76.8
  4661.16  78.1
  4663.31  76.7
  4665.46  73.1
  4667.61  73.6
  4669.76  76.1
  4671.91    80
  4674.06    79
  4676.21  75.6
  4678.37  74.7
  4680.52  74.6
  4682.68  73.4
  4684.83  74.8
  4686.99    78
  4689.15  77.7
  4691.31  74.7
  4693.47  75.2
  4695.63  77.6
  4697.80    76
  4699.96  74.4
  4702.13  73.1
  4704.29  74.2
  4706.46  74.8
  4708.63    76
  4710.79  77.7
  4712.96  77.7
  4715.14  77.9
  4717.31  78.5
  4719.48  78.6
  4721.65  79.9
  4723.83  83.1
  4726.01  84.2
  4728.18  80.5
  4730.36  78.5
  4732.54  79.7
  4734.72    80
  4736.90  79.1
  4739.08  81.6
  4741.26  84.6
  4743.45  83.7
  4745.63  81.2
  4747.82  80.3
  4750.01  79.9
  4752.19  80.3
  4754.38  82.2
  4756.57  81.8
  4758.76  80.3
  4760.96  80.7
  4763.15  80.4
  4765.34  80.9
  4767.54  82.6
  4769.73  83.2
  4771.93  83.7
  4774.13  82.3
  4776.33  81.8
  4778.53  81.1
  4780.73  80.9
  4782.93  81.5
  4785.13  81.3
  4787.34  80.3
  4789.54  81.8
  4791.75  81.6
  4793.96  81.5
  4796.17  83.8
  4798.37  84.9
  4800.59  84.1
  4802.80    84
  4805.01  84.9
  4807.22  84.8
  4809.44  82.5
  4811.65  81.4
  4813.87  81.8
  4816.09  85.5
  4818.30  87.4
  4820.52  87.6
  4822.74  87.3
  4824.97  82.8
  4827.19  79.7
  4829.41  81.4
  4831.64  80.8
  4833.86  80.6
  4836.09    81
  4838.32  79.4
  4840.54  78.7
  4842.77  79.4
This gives 3.6 A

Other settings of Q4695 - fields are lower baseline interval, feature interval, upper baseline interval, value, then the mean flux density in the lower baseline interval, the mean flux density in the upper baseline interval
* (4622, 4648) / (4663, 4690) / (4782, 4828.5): 1.37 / 78.9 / 83.4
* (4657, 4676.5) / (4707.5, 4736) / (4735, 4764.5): 0.10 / 76.7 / 81.2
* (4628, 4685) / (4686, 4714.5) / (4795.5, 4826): 1.14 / 77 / 84.5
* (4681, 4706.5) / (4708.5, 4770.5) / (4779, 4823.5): -1.44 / 75.3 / 83.4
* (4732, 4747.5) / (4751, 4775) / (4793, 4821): 0.20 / 81.4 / 84.1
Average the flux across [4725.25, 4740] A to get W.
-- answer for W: 80.5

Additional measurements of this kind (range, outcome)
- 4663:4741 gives 77.3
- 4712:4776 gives 81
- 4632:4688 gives 76.6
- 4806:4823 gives 84.7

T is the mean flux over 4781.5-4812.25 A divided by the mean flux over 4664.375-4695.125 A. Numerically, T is 1.09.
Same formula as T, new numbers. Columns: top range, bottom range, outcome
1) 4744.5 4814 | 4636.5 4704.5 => 1.08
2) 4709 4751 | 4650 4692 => 1.05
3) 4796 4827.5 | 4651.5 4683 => 1.10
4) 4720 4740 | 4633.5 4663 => 1.05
